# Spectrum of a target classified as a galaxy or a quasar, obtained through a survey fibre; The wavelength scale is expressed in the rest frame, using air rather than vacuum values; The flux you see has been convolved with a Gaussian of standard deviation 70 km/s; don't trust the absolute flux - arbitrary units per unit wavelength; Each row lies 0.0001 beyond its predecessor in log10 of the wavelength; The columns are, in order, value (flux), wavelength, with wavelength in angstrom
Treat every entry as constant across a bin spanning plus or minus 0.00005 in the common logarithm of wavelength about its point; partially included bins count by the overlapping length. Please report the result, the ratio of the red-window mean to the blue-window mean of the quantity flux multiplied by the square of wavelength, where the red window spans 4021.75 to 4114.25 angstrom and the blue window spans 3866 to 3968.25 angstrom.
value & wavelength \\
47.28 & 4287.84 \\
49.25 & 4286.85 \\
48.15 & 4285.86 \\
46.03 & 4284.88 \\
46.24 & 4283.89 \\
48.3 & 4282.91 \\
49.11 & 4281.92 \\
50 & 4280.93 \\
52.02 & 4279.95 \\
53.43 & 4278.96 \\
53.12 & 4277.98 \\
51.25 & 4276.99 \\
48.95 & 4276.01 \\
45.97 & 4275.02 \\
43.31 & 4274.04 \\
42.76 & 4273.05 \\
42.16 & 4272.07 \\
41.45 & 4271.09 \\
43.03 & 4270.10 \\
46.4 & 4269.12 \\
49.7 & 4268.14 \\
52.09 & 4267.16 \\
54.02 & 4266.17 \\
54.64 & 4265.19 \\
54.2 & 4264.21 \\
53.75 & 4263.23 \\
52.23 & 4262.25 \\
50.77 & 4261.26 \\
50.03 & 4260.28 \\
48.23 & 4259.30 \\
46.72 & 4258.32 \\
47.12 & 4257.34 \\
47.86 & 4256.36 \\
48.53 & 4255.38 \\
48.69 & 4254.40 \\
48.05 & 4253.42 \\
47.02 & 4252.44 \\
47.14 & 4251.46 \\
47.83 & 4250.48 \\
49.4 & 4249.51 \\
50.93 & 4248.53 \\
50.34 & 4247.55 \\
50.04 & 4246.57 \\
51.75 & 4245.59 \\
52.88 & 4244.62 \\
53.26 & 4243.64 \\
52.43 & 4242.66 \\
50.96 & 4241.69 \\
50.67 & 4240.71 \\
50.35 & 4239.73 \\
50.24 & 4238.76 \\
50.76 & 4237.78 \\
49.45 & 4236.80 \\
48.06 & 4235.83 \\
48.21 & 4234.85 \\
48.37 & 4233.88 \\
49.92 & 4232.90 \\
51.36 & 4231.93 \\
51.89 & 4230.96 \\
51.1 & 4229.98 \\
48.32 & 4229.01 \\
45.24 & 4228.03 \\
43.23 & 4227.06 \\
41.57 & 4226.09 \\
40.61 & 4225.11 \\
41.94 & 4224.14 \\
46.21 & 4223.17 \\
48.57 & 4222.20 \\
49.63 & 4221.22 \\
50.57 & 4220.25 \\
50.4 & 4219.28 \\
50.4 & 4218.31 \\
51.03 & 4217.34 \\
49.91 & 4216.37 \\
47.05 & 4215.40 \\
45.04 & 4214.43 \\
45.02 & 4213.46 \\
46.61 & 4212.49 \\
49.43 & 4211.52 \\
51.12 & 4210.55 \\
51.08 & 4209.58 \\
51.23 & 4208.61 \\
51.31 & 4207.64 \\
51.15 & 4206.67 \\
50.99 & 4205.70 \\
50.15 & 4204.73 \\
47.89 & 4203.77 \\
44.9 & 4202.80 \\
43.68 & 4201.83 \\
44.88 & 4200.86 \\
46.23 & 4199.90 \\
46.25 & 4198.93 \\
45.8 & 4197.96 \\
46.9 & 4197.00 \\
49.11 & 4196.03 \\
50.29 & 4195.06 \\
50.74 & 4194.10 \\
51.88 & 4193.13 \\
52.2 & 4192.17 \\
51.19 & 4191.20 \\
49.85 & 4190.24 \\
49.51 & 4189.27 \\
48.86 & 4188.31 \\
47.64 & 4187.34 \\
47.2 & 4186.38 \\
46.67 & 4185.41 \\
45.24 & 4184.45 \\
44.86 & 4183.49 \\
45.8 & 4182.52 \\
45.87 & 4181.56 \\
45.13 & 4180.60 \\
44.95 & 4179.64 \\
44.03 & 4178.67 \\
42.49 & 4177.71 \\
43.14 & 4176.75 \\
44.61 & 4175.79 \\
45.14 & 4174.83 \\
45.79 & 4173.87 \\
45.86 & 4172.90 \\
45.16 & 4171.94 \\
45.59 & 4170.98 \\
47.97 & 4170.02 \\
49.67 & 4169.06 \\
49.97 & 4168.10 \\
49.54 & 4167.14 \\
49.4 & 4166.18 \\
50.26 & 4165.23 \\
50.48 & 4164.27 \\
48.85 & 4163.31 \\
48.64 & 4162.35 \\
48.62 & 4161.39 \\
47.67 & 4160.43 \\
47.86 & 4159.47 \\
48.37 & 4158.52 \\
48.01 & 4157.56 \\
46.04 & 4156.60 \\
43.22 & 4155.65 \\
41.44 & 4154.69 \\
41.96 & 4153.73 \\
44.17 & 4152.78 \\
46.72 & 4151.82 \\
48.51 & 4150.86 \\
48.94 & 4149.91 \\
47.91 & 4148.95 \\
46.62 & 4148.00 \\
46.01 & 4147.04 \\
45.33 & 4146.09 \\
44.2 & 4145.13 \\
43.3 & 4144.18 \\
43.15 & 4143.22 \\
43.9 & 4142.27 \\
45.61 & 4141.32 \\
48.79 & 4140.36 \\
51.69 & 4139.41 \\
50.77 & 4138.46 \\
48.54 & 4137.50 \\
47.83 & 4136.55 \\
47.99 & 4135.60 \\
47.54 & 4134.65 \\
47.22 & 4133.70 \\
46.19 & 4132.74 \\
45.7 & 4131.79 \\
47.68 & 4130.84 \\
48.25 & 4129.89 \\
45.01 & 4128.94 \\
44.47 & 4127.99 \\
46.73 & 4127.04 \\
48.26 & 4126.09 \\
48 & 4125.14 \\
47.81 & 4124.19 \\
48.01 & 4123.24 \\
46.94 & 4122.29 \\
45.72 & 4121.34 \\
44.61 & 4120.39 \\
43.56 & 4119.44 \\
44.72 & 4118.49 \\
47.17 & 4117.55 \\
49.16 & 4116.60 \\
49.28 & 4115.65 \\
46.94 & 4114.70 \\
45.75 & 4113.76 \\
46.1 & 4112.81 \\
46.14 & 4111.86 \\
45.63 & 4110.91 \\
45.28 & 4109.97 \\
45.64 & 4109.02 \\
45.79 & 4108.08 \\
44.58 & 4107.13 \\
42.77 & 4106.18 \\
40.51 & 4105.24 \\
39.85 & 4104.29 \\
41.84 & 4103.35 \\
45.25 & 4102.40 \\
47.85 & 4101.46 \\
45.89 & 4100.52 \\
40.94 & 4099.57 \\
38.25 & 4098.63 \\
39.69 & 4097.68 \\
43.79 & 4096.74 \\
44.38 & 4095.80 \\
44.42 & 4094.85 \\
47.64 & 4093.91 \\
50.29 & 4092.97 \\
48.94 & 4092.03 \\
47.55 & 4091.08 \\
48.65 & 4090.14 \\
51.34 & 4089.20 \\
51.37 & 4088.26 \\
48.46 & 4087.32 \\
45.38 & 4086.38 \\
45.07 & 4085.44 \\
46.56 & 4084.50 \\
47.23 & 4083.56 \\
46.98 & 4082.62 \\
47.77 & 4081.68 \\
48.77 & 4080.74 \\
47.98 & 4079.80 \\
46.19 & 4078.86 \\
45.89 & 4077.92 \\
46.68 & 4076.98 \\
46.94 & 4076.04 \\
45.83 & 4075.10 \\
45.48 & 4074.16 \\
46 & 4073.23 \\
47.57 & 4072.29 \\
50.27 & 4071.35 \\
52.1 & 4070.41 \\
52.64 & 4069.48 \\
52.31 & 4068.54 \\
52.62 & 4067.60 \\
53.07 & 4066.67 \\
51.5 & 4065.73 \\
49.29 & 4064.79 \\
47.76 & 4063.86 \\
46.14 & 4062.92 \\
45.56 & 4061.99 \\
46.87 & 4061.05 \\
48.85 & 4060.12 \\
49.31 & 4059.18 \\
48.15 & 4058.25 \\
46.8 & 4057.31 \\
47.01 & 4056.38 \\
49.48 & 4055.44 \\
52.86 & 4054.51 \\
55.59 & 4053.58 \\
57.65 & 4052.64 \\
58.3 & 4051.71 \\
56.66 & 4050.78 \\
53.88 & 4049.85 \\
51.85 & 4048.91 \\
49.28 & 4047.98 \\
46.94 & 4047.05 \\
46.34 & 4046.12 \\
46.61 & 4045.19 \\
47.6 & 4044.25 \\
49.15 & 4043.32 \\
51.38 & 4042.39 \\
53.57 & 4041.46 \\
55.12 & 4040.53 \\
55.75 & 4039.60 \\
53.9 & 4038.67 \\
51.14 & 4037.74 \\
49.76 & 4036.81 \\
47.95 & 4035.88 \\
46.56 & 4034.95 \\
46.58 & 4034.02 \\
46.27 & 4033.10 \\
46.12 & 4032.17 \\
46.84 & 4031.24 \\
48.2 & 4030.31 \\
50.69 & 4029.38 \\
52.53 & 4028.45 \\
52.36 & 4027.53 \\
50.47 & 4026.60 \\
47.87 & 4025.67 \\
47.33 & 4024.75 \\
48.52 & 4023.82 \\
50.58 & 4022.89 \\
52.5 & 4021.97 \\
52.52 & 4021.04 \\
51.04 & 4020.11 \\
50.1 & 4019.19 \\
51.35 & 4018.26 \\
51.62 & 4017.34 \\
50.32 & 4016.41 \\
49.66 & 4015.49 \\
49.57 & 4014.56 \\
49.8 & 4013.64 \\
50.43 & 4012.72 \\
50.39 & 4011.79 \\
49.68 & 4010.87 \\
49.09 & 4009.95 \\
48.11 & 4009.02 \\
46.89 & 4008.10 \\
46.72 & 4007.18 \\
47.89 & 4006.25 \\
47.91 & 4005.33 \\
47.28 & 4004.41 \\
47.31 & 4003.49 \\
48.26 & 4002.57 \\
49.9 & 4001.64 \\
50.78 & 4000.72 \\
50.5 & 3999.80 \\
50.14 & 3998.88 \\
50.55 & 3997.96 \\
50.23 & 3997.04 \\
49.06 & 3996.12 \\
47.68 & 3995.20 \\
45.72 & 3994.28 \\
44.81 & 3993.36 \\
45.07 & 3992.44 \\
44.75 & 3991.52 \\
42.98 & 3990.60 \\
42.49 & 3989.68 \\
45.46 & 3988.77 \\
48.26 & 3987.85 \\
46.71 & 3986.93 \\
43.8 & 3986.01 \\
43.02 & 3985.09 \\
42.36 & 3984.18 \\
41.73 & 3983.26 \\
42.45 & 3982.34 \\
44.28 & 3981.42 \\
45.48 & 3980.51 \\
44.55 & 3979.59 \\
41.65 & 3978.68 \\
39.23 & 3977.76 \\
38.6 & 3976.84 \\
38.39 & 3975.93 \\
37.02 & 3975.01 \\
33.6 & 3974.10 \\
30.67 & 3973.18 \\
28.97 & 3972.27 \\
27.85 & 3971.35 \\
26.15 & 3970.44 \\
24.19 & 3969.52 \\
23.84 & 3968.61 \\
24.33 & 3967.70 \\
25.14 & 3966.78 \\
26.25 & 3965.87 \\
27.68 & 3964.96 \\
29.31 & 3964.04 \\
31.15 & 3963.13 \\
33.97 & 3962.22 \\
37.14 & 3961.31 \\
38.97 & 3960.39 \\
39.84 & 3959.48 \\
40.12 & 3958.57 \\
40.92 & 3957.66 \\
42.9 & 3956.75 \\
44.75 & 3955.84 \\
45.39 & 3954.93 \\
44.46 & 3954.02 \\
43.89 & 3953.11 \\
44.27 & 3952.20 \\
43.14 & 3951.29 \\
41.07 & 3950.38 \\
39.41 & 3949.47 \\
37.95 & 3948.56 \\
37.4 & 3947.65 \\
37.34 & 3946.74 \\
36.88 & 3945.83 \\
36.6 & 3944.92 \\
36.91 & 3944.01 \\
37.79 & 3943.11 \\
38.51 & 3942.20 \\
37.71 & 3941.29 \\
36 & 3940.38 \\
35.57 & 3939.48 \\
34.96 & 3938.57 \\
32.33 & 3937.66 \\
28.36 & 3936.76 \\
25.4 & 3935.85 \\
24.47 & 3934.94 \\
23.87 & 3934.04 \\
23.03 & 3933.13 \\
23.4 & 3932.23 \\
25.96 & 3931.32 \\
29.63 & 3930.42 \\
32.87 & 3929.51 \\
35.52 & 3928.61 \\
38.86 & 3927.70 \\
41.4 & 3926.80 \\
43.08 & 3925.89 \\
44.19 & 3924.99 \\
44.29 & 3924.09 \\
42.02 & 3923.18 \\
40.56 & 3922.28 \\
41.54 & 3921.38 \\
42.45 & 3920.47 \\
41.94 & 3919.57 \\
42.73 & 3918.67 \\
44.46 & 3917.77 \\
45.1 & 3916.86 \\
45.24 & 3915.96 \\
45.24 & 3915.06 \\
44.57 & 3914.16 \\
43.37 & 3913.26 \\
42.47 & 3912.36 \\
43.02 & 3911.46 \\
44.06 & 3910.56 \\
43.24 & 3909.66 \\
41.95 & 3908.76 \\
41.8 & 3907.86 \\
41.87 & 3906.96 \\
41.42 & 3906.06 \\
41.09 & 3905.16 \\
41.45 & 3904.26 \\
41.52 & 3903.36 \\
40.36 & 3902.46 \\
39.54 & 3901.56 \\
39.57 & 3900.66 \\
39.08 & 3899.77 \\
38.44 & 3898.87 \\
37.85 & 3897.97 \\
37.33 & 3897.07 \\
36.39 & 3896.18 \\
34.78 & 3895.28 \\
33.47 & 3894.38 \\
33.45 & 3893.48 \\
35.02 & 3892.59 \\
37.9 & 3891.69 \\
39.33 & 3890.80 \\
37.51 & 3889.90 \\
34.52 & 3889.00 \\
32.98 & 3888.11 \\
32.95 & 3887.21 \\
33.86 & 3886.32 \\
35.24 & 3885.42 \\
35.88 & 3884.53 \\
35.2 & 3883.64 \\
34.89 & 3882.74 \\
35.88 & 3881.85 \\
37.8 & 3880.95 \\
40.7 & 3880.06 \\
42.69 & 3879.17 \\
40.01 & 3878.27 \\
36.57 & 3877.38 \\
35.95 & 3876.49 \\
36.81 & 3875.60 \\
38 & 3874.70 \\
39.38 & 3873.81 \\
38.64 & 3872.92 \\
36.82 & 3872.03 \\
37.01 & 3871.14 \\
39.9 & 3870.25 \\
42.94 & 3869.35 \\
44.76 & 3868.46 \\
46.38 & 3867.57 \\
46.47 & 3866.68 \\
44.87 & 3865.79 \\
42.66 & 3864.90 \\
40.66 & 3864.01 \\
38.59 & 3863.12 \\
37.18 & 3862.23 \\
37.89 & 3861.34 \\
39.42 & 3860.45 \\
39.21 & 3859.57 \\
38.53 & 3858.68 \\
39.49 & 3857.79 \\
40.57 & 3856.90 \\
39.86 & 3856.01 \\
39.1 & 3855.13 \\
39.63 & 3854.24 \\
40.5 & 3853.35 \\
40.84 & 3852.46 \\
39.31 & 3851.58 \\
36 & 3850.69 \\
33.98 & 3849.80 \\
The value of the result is 1.37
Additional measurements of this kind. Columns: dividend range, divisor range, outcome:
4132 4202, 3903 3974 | 1.42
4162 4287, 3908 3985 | 1.49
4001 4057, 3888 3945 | 1.40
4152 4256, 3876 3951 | 1.47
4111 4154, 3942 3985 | 1.37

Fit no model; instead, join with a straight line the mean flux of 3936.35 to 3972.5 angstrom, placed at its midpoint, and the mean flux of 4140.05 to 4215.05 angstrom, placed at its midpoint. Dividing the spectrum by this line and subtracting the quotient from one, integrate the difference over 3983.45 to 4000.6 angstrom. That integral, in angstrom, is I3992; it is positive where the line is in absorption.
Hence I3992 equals -4.0 angstrom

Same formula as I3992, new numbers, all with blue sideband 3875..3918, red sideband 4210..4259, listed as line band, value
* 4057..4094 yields -3.6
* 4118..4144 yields -0.6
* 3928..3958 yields 3.5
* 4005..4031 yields -4.5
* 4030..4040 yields -1.4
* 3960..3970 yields 2.9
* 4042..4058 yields -2.8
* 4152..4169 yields -0.3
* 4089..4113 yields 0.0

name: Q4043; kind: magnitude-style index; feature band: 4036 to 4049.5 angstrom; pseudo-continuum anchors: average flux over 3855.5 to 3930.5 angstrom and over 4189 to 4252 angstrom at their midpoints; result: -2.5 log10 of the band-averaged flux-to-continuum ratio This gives -0.154 mag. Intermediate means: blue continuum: 39.6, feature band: 50.5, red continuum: 48.9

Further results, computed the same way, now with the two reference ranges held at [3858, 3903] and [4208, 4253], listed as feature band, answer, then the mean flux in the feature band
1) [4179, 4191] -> 0.02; 46.9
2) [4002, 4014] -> -0.15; 48.4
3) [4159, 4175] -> -0.03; 48.1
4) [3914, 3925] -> -0.10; 43.3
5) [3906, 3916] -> -0.11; 43.2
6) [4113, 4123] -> -0.02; 46.4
